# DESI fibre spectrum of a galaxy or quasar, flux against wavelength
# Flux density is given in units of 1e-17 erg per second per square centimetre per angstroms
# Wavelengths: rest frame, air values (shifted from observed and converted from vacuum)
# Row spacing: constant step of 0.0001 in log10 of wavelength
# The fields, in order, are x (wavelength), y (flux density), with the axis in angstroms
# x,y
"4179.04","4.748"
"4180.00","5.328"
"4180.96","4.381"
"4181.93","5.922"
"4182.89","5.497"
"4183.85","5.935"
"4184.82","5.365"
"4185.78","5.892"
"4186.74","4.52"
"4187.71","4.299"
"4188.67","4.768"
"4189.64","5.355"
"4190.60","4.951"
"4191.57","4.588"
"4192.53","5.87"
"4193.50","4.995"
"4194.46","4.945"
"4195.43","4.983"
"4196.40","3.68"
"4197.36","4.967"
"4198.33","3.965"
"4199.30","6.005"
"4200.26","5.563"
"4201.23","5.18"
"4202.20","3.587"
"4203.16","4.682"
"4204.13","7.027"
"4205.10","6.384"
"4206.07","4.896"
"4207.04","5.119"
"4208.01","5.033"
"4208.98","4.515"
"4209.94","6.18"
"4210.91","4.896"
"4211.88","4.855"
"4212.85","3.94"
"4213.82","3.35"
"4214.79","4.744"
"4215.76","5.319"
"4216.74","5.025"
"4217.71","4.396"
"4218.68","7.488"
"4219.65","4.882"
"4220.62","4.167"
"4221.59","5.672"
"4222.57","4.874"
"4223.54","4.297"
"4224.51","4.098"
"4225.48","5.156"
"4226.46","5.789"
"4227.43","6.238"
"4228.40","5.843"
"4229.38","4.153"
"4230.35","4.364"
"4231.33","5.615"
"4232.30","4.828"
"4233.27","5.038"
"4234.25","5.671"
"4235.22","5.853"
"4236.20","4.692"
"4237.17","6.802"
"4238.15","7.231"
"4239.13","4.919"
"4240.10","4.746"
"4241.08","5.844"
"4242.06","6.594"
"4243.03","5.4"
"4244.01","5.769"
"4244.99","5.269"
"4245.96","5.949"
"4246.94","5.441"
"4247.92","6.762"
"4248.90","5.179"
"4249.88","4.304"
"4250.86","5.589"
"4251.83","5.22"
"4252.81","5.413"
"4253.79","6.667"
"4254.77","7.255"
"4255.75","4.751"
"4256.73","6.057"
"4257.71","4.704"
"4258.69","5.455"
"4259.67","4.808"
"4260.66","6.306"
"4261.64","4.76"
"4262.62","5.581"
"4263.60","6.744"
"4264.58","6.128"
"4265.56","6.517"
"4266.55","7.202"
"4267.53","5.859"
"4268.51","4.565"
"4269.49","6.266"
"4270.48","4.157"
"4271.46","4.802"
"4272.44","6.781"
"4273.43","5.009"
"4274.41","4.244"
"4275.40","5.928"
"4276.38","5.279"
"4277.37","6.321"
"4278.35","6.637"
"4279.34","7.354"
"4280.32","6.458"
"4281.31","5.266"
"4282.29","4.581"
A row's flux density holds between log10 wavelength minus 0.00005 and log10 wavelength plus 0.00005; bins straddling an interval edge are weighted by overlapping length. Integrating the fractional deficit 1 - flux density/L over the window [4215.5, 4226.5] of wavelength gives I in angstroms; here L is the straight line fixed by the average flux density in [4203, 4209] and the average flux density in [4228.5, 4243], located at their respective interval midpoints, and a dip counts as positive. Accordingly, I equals 0.8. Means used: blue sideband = 5.48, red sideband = 5.46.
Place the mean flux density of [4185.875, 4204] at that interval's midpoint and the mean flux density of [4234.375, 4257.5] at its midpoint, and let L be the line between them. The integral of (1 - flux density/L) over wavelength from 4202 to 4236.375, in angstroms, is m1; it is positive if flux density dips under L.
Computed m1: 1.2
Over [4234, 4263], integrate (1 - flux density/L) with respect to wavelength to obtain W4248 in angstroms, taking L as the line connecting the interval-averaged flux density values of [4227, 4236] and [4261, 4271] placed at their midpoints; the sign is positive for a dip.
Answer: -0.6 angstroms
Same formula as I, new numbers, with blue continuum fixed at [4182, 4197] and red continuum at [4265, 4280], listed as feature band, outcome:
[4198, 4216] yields 0.7 angstroms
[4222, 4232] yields 0.7 angstroms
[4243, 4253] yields 0.2 angstroms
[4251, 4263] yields 0.2 angstroms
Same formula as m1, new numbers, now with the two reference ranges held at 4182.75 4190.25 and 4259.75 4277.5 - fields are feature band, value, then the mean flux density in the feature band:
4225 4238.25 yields -0.1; 5.47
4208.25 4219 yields 0.8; 4.94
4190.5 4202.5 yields 0.8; 4.88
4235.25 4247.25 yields -0.5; 5.73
